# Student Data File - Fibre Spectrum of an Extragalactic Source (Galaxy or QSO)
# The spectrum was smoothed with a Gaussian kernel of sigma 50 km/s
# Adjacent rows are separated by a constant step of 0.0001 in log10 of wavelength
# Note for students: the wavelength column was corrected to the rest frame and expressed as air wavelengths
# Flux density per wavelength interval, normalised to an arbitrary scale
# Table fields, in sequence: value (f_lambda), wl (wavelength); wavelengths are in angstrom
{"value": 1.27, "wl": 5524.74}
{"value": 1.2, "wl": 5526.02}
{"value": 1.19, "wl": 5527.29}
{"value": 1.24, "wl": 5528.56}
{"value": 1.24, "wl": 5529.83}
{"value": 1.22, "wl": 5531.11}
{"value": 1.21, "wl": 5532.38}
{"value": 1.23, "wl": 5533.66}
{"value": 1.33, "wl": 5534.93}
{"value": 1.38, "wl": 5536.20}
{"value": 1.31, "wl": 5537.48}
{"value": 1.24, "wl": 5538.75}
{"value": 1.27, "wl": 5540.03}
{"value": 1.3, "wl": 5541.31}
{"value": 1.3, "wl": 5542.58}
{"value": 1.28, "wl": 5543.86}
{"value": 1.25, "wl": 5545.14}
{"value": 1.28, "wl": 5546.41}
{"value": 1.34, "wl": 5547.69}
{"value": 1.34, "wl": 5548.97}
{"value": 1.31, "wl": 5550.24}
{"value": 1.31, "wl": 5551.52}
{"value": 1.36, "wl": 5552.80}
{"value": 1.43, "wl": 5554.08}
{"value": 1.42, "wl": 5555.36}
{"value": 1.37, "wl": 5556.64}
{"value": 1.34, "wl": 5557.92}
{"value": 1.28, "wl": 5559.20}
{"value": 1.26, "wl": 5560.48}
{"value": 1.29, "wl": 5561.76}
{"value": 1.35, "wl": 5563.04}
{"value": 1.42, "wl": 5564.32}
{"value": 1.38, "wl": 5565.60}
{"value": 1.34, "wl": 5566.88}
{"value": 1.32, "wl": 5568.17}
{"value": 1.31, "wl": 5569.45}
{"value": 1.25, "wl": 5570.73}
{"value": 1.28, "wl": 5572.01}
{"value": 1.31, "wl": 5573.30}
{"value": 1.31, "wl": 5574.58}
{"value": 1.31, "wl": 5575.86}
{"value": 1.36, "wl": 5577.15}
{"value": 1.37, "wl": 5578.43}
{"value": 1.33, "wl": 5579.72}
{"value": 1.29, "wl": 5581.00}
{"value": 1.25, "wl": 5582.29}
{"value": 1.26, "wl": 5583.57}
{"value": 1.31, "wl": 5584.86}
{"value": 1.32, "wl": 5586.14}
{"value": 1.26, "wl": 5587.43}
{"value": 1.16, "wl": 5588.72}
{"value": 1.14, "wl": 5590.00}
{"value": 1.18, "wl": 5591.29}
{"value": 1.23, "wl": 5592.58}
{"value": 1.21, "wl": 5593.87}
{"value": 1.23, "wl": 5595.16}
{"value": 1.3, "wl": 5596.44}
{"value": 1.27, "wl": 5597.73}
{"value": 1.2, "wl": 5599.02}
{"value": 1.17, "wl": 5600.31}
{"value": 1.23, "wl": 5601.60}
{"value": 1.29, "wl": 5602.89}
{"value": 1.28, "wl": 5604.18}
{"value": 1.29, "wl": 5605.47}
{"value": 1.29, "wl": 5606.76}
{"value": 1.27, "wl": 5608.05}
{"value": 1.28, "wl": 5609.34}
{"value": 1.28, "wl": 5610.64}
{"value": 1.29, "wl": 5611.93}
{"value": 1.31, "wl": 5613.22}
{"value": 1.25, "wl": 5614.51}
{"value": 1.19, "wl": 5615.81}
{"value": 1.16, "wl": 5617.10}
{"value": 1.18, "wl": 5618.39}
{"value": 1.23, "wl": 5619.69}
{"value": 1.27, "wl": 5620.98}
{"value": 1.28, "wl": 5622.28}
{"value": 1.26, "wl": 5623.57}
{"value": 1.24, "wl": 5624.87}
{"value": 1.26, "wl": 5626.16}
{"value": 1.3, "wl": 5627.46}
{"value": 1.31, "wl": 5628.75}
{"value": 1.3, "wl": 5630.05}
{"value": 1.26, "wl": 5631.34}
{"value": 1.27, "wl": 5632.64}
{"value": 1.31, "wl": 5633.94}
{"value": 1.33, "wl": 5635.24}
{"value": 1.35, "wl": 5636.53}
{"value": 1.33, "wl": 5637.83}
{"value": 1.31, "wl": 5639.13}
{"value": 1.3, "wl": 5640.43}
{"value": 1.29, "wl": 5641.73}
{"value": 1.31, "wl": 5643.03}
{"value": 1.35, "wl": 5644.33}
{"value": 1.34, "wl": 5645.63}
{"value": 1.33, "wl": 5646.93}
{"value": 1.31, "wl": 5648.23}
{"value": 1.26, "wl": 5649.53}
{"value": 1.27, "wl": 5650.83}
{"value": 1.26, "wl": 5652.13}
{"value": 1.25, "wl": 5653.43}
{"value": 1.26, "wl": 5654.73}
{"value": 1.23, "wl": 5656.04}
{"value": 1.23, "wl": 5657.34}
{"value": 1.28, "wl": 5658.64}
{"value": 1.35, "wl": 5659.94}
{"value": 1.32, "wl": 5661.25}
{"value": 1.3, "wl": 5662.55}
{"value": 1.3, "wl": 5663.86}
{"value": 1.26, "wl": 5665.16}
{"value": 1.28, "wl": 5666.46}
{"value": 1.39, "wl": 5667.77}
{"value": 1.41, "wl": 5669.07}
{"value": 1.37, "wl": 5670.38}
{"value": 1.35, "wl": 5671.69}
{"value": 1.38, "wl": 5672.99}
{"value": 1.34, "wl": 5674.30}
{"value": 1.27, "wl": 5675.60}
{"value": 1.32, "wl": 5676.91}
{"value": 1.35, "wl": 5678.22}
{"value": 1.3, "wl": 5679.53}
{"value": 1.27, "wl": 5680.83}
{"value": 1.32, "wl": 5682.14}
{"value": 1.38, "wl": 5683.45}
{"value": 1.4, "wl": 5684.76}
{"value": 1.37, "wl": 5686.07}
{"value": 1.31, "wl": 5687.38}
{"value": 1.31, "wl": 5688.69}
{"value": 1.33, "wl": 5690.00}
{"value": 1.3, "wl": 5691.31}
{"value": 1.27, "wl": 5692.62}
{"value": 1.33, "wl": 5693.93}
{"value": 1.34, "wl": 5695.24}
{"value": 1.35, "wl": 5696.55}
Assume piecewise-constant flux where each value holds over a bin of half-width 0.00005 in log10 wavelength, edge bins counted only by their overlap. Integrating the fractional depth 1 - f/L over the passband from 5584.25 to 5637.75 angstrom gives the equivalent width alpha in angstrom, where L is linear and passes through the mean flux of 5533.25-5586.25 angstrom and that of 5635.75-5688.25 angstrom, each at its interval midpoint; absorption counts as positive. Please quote 2.4 angstrom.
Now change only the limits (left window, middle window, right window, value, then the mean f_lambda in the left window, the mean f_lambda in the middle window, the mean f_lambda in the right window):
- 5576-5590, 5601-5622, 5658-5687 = 0.7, 1.28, 1.26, 1.33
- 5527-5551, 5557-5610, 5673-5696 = 0.5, 1.28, 1.28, 1.33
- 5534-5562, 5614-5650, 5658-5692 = 1.2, 1.32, 1.28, 1.33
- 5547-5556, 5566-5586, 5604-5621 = 0.1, 1.36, 1.31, 1.25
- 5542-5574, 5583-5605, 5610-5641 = 1.0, 1.32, 1.24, 1.27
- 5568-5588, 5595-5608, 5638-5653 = 0.5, 1.3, 1.26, 1.3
